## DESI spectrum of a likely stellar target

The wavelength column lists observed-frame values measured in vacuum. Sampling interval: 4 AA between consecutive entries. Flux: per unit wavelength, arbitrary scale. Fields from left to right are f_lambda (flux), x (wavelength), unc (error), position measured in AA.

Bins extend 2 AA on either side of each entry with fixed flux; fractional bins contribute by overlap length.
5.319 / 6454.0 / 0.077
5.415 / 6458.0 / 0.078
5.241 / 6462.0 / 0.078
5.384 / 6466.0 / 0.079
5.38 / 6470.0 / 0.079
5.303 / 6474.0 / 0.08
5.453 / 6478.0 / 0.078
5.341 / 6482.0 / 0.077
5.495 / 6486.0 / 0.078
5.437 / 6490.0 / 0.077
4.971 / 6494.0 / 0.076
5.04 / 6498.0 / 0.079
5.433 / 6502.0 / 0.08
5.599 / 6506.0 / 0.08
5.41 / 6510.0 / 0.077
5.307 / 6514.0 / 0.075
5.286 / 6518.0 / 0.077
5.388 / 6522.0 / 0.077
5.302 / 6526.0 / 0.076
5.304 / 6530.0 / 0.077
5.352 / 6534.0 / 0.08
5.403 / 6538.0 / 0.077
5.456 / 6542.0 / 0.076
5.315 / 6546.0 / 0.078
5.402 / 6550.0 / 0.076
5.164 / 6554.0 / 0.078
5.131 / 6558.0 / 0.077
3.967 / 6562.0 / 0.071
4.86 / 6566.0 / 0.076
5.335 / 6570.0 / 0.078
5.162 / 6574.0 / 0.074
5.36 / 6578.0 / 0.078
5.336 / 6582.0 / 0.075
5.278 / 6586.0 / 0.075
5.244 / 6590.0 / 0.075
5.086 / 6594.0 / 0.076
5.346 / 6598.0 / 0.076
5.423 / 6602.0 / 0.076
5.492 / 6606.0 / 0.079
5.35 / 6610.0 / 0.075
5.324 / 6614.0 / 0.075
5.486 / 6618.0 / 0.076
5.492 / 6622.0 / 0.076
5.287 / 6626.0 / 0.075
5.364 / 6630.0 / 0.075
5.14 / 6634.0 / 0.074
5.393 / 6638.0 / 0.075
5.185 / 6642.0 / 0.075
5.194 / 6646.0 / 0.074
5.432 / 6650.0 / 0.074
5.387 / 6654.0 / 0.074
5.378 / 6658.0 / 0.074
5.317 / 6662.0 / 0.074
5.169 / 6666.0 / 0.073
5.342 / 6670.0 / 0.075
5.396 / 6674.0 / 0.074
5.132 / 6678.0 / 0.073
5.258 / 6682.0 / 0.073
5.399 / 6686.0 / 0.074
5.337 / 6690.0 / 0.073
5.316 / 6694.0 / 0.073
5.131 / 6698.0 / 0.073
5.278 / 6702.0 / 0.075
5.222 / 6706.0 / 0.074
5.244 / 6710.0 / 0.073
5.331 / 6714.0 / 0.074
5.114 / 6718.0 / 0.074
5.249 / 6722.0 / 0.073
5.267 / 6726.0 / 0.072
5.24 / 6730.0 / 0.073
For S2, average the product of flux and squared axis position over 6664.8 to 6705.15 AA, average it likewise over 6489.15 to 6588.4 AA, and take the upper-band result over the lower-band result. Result 1.05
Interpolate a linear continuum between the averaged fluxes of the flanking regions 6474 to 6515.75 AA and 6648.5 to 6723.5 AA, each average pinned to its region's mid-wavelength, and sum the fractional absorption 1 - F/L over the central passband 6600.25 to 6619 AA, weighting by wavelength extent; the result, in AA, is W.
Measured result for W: -0.4 AA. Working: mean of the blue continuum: 5.35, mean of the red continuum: 5.29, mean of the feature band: 5.41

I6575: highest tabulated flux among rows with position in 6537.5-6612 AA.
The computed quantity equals 5.492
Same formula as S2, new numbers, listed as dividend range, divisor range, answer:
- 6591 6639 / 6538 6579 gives 1.06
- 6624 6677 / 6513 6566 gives 1.06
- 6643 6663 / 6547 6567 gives 1.11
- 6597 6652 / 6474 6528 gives 1.04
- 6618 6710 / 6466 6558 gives 1.04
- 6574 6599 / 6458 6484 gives 1.02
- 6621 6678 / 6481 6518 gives 1.04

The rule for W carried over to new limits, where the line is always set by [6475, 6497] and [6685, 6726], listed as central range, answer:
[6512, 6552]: -0.3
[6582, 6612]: -0.2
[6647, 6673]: -0.3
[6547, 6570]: 1.5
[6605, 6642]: -0.5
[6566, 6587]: 0.2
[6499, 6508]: -0.2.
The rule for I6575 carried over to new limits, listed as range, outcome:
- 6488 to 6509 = 5.599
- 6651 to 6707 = 5.399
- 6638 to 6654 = 5.432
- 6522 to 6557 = 5.456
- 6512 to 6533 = 5.388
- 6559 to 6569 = 4.86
